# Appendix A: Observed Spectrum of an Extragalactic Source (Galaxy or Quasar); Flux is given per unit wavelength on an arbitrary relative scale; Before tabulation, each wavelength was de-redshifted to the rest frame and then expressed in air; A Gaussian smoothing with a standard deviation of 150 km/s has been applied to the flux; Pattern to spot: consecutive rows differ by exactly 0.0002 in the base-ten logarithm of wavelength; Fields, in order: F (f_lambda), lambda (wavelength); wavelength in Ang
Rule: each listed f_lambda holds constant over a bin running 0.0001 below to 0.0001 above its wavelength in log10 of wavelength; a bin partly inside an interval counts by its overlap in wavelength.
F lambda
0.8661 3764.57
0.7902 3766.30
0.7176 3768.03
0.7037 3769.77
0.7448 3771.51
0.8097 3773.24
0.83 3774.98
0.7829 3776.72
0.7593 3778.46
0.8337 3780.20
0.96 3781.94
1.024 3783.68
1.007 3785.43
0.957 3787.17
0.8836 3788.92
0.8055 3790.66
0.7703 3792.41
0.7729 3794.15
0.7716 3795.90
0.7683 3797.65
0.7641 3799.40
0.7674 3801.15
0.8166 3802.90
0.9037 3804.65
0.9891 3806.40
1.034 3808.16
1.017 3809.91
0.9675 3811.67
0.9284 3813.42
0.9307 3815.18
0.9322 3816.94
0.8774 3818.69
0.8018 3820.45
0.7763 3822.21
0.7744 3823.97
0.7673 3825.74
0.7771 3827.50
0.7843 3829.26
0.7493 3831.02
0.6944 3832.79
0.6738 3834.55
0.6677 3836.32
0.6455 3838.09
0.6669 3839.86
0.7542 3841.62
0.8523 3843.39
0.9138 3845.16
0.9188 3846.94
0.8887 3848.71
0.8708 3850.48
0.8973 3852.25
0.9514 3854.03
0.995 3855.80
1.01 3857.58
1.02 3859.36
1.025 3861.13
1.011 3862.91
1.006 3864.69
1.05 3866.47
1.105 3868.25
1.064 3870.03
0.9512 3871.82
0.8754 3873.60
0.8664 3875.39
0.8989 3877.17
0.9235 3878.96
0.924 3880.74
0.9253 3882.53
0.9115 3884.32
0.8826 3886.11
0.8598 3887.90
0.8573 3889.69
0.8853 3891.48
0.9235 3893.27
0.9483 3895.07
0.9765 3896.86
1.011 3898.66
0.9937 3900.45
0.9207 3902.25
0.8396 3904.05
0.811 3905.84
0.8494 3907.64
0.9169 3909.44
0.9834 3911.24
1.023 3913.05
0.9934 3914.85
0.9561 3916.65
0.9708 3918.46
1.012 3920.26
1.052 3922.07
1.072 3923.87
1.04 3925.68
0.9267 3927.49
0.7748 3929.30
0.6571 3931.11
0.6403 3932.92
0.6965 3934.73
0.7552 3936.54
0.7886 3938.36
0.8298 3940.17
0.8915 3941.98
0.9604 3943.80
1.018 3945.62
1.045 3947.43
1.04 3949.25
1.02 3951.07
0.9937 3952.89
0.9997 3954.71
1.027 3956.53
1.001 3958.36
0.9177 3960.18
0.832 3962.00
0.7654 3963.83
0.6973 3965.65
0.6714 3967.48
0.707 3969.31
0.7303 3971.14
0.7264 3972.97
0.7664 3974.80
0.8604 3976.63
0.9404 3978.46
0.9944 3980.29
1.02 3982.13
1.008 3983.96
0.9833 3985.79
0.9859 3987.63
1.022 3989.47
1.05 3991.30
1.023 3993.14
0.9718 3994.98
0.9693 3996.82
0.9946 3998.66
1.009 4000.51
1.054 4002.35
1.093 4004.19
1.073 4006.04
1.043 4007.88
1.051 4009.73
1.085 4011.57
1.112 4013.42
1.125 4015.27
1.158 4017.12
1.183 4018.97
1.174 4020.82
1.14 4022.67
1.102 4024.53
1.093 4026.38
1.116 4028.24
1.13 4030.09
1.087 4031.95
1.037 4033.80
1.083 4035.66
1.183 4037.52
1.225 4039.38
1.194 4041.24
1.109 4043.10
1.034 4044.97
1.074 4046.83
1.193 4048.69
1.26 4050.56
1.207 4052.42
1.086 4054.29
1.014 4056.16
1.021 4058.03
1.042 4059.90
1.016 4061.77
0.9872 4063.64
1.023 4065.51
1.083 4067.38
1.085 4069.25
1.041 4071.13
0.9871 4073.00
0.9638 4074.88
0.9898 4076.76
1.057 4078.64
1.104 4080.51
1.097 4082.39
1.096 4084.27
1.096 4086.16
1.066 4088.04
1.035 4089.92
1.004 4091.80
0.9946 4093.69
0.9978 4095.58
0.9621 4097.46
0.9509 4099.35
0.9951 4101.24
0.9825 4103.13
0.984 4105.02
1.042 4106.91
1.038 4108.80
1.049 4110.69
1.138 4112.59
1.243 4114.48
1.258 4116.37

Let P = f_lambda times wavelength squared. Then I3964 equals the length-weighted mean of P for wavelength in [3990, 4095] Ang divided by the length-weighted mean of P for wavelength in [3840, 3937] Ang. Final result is 1.26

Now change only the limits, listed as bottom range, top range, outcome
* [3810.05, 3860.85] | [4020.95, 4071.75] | 1.45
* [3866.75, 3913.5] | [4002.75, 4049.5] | 1.29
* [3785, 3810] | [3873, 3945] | 1.11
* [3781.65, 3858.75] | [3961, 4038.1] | 1.28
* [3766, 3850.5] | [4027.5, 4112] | 1.46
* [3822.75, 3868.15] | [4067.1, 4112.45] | 1.36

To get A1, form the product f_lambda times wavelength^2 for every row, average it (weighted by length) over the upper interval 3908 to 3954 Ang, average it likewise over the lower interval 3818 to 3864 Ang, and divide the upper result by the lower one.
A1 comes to 1.15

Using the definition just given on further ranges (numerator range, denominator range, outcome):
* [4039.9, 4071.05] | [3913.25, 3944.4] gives 1.31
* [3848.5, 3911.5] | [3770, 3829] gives 1.15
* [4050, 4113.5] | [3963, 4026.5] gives 1.11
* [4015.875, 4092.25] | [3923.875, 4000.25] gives 1.27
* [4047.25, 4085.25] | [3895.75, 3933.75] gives 1.24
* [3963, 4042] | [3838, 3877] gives 1.17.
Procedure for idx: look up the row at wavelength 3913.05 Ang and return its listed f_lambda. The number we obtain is 1.023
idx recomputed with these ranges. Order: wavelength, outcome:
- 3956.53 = 1.027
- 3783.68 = 1.024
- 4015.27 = 1.125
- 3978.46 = 0.9404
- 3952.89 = 0.9937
